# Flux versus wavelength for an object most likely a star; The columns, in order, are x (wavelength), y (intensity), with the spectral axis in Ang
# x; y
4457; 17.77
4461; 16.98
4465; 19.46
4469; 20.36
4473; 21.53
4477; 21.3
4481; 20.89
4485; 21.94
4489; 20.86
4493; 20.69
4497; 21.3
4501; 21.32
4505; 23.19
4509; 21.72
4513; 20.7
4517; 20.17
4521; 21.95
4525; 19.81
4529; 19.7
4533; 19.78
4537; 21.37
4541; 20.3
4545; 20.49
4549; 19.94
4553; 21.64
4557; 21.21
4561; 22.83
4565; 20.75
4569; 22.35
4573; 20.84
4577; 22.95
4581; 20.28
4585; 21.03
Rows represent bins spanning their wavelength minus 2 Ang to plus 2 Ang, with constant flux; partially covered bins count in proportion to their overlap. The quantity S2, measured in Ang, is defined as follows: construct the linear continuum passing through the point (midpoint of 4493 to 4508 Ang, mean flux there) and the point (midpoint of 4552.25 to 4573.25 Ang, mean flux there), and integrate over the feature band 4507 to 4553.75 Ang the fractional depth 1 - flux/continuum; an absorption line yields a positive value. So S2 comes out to 2.4 Ang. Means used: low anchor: 21.8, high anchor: 21.7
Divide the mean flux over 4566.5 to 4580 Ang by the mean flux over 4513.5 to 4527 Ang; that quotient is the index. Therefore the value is 1.1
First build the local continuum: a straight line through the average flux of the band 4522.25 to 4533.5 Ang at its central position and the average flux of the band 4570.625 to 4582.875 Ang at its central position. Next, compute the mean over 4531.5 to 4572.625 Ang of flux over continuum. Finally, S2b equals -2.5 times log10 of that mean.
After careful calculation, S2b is -0.02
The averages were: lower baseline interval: 19.9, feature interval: 21.1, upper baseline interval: 21.4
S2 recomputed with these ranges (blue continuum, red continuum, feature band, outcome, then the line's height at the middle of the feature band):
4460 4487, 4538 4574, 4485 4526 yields -0.99 Ang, 20.7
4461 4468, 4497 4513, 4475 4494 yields -0.78 Ang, 20.3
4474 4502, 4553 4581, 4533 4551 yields 0.92 Ang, 21.5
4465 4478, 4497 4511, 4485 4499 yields 0.28 Ang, 21.5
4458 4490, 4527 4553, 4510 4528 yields -0.27 Ang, 20.4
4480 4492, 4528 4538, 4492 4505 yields -0.31 Ang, 21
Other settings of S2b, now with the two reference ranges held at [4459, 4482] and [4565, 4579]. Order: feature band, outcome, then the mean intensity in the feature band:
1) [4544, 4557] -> 0.036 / 20.8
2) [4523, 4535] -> 0.071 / 19.8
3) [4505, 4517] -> -0.031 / 21.4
